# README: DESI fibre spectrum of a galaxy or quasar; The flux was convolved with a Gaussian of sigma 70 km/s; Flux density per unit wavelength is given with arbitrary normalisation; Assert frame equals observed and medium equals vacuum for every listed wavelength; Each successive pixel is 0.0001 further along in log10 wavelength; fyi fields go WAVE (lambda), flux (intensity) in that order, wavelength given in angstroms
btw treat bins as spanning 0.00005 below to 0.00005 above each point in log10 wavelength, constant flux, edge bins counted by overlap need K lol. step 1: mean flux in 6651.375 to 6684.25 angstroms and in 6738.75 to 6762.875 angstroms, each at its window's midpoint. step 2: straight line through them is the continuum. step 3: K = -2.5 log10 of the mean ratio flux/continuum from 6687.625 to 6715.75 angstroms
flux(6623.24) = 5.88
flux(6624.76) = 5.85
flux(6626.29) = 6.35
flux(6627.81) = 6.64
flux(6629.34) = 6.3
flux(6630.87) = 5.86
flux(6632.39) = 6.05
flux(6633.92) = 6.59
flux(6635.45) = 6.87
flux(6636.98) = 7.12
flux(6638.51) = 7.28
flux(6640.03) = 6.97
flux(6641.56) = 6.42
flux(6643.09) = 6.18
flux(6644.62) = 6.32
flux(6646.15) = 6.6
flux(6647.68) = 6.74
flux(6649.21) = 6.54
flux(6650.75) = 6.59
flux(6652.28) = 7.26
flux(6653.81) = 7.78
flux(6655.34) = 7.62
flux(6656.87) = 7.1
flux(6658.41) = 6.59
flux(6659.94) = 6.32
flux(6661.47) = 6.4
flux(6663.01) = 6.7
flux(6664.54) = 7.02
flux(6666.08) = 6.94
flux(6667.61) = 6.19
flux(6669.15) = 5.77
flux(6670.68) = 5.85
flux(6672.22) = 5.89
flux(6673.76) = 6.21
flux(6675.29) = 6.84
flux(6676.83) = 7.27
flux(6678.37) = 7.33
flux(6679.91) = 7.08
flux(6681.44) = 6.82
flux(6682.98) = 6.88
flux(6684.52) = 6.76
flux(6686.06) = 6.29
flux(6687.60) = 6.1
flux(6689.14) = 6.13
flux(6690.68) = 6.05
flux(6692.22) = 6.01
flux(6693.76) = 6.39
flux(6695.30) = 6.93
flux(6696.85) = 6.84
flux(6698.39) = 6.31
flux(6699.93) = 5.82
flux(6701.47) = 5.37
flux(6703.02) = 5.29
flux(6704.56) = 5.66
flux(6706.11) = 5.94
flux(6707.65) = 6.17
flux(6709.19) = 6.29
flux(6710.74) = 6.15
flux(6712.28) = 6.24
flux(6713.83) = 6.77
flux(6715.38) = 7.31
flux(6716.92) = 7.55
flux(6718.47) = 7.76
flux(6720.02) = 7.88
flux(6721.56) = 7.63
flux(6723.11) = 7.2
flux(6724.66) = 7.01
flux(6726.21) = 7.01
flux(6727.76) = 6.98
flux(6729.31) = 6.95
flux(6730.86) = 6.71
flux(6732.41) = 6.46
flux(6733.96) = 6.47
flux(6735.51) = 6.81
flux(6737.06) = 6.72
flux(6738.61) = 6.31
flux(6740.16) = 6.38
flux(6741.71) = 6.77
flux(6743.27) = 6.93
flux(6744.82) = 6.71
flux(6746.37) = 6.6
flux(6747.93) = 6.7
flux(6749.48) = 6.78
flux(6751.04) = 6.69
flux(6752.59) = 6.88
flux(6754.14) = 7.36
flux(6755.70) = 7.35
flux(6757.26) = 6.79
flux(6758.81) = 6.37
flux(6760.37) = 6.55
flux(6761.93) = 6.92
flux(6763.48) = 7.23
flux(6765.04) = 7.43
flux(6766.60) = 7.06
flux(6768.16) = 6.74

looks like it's 0.097 mag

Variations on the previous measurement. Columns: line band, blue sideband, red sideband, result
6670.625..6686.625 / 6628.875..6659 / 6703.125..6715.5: -0.04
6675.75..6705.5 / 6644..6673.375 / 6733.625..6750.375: 0.04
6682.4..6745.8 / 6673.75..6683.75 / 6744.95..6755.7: 0.05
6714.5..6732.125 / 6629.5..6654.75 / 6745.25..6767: -0.06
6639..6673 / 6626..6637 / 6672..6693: -0.02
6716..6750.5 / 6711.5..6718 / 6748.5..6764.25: 0.01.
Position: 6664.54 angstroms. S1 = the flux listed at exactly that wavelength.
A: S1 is 7.02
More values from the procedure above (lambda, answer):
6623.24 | 5.88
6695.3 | 6.93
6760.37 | 6.55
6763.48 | 7.23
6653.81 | 7.78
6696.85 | 6.84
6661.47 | 6.4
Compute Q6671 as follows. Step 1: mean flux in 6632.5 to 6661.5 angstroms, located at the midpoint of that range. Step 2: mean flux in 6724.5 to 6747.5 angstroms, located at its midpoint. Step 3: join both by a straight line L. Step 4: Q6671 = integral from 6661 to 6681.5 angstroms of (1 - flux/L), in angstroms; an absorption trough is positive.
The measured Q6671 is 0.6 angstroms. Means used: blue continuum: 6.8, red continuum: 6.71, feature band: 6.59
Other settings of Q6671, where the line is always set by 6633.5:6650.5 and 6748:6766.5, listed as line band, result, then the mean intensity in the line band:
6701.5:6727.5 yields 0.5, 6.71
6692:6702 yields 0.8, 6.27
